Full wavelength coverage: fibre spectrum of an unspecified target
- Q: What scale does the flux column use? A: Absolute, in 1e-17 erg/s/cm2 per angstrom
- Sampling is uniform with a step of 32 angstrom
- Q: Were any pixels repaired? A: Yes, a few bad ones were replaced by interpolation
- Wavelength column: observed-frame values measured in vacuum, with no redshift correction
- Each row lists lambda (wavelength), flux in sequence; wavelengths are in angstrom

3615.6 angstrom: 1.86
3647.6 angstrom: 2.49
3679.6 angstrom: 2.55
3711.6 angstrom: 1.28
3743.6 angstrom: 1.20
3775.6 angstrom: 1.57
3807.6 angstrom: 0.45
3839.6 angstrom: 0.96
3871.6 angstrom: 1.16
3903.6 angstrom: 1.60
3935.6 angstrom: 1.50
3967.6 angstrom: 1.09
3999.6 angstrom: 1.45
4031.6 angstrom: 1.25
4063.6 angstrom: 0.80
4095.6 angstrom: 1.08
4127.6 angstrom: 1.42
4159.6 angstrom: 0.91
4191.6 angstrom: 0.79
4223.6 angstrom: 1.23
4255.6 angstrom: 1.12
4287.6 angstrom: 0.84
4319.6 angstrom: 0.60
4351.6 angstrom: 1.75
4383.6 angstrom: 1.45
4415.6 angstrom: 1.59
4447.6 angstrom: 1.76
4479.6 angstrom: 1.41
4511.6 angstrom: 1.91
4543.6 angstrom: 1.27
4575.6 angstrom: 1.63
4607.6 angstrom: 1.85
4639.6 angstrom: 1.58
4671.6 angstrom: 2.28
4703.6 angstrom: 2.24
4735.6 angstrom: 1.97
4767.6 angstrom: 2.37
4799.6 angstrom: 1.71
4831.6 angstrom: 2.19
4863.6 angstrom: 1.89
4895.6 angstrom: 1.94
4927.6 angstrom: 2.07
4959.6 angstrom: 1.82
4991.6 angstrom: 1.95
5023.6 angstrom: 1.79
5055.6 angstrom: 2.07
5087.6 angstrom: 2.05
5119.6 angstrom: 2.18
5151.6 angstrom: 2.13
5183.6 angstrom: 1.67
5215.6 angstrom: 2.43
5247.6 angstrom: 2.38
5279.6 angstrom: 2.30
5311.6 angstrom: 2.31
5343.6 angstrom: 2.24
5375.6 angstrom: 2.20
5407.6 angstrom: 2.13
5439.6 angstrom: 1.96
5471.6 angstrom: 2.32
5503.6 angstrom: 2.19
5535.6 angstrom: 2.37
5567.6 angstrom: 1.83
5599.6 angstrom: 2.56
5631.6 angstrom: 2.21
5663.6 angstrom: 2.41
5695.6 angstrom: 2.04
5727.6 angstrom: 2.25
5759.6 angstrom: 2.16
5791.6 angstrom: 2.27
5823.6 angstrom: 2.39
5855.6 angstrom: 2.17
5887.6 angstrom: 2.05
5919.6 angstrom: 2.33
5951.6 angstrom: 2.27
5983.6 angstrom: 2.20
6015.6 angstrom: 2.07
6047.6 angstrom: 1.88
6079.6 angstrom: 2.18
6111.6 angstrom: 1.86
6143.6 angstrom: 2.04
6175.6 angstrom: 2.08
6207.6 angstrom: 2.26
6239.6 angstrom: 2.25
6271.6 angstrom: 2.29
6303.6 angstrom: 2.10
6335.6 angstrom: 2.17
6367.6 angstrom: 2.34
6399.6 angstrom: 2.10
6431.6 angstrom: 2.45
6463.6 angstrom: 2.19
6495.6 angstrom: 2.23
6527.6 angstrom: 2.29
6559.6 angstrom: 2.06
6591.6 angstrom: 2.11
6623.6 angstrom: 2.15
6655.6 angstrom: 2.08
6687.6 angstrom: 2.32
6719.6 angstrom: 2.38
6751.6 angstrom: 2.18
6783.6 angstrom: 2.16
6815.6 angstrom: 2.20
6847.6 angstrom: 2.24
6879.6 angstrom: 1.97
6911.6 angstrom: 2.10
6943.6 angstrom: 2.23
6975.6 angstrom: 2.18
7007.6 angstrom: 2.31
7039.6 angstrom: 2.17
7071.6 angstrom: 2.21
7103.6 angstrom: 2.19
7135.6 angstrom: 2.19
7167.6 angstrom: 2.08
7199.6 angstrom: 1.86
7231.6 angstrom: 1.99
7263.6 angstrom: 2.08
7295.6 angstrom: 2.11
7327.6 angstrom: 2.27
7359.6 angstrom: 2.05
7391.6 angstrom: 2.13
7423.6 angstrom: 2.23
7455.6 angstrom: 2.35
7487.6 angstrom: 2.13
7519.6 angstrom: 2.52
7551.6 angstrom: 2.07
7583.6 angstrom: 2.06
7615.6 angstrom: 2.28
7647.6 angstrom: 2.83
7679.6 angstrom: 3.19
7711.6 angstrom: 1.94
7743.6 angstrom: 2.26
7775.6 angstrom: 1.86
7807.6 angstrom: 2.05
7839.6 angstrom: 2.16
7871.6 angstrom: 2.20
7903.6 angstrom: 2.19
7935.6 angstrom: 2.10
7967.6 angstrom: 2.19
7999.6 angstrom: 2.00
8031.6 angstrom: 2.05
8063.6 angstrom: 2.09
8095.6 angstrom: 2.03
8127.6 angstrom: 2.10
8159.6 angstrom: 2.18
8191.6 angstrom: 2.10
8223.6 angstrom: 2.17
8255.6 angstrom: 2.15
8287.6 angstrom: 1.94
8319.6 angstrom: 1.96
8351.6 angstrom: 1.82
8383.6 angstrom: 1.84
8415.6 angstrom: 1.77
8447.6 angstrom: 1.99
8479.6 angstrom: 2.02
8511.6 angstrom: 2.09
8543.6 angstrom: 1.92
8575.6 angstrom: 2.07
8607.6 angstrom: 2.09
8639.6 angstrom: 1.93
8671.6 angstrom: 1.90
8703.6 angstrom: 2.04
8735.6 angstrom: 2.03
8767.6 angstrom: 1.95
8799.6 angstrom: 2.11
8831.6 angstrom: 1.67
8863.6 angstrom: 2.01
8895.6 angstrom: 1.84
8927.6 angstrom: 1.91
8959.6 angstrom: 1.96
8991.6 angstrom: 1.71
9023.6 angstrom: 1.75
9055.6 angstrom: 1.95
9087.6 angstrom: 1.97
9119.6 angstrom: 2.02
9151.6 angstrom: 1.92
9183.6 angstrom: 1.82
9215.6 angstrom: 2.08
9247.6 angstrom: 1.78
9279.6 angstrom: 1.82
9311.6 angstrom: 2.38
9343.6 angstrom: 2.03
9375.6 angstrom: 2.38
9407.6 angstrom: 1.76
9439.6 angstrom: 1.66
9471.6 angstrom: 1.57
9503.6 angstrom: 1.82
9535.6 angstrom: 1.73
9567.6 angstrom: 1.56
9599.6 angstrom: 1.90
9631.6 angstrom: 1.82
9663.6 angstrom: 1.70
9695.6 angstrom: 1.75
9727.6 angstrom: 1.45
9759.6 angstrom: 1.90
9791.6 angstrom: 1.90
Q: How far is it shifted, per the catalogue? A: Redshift 0.17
